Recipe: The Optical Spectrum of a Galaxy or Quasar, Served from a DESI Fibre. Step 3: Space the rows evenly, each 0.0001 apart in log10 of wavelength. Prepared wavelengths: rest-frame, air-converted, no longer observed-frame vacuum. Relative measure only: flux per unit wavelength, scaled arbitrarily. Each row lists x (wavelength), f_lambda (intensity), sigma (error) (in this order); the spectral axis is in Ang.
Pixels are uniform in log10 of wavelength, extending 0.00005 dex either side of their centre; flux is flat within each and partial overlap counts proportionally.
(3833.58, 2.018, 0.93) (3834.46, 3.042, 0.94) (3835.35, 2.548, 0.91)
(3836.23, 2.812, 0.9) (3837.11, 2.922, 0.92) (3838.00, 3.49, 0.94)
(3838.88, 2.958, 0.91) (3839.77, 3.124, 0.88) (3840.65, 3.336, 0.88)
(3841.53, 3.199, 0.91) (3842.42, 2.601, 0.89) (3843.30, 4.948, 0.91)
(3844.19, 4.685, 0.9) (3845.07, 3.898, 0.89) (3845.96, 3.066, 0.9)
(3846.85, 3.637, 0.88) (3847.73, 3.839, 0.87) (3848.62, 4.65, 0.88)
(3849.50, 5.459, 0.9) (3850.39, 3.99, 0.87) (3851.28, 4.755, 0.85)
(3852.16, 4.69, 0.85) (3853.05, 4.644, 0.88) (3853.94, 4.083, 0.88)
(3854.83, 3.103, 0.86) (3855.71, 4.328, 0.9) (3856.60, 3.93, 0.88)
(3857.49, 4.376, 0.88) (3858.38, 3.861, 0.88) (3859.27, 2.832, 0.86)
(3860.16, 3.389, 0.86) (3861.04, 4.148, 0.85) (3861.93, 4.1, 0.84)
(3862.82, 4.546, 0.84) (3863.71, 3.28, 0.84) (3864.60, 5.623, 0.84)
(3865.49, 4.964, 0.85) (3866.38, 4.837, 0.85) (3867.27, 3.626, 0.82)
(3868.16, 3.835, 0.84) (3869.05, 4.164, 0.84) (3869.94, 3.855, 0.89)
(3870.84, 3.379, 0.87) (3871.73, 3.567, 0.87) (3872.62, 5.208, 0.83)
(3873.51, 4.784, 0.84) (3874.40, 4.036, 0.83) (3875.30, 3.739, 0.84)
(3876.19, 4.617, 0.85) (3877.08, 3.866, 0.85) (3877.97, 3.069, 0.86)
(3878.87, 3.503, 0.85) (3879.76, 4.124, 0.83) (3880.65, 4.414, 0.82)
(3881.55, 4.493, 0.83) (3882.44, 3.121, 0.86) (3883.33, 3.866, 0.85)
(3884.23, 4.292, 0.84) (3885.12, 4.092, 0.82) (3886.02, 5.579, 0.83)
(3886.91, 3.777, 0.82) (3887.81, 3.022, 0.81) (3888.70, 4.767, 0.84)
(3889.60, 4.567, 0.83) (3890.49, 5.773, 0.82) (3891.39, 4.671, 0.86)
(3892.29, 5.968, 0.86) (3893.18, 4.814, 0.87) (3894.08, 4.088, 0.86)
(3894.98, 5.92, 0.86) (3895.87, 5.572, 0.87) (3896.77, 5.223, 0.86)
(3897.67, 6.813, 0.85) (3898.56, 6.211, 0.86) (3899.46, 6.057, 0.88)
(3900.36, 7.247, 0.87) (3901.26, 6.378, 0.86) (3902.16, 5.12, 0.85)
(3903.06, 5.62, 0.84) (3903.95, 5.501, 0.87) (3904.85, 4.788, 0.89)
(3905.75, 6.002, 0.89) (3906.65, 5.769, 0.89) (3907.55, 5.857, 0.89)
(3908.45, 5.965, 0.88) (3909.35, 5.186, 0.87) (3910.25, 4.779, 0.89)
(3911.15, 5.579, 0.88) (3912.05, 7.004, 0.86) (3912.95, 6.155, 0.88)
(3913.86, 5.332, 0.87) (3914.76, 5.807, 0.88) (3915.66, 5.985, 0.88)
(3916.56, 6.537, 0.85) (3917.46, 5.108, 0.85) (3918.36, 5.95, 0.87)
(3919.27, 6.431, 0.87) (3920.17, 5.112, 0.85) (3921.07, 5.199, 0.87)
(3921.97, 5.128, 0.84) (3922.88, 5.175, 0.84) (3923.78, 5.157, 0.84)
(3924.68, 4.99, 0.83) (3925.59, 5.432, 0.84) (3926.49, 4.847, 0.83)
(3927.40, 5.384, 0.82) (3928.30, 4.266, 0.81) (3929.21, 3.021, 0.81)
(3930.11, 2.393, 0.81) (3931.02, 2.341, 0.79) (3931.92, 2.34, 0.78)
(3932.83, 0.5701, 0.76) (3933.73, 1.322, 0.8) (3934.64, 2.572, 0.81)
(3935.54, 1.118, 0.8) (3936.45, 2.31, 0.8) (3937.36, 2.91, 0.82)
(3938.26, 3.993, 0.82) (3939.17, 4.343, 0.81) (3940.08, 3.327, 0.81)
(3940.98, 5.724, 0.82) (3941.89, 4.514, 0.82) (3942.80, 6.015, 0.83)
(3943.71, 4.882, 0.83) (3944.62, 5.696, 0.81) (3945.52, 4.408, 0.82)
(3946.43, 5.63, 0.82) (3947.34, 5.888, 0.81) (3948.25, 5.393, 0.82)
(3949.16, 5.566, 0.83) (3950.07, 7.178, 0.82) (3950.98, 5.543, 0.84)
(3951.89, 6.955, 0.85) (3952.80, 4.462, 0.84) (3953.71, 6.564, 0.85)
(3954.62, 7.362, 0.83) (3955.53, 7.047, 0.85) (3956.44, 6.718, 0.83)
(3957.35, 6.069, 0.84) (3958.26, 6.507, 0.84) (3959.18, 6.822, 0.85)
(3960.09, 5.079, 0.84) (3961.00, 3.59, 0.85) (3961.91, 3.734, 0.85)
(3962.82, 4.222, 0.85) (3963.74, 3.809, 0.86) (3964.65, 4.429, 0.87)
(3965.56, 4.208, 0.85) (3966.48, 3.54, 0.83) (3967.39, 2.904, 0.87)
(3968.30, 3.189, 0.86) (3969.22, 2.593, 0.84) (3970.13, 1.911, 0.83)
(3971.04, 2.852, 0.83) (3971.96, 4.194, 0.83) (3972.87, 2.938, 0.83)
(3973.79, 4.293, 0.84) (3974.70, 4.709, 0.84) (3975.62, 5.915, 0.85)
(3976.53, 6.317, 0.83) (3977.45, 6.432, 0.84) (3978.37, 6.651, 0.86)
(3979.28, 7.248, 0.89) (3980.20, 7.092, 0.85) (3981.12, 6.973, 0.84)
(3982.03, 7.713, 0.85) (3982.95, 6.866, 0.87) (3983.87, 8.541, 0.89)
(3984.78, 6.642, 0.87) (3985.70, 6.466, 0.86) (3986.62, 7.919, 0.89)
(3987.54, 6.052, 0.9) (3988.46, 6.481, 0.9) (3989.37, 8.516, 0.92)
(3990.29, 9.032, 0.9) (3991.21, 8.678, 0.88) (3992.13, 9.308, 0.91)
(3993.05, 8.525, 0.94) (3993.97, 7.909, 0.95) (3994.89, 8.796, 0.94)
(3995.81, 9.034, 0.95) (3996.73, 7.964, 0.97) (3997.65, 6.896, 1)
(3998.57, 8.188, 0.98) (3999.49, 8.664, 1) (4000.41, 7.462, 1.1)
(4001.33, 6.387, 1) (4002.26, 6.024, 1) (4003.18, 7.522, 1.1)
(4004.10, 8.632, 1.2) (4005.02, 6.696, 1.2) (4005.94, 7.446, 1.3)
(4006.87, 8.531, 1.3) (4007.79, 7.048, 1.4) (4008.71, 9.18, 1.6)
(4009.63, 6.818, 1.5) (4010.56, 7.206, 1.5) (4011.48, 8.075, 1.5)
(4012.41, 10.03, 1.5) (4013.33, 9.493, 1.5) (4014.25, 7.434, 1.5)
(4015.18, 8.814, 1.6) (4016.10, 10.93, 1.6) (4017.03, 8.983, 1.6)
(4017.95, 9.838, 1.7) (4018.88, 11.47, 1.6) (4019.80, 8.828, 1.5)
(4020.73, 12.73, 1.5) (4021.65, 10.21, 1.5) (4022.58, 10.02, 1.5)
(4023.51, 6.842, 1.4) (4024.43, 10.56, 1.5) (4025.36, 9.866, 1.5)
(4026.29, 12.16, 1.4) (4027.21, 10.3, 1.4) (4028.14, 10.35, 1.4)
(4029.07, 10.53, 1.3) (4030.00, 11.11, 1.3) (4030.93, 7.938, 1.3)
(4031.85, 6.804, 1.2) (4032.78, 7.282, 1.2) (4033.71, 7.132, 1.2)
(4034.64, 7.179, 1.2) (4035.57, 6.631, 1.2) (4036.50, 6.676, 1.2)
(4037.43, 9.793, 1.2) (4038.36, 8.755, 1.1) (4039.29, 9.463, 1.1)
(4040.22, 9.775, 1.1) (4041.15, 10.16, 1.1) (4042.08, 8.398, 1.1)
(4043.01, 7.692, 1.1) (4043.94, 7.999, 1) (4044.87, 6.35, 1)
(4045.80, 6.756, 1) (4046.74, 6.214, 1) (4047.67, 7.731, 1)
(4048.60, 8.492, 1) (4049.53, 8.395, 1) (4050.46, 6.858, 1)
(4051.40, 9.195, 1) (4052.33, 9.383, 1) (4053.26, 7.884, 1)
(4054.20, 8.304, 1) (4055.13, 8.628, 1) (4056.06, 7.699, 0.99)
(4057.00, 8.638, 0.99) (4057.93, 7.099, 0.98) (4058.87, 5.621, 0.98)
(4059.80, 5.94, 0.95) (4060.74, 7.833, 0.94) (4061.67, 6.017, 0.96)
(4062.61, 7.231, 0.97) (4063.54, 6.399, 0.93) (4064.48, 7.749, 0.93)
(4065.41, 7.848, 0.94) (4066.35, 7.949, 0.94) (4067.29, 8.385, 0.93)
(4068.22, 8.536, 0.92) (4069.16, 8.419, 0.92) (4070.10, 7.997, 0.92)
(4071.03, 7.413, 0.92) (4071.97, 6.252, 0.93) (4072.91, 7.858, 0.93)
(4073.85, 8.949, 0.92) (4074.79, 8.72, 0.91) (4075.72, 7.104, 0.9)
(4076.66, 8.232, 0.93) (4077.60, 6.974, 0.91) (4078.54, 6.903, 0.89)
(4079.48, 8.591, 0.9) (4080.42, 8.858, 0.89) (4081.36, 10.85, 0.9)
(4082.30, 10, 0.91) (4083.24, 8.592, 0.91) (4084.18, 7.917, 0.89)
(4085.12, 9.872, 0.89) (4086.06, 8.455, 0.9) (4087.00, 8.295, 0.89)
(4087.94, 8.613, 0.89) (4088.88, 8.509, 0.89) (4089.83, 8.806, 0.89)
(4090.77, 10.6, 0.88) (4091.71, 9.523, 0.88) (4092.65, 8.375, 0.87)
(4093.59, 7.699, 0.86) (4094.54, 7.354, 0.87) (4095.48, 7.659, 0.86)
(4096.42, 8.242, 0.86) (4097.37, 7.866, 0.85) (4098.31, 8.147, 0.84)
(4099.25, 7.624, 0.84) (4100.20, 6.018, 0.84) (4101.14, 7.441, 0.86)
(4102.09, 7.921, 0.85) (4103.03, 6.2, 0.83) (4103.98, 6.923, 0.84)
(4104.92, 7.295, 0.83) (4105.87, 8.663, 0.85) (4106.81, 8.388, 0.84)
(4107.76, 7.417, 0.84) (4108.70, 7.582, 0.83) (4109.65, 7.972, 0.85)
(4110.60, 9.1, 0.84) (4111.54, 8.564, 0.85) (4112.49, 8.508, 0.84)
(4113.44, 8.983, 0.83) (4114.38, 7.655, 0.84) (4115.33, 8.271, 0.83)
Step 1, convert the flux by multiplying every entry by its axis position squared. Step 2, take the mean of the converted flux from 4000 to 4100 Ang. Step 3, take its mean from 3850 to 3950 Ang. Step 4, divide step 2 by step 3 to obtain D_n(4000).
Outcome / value 1.94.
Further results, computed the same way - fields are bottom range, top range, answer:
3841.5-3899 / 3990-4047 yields 2.14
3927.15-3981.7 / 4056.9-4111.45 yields 1.84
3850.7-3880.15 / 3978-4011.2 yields 2.00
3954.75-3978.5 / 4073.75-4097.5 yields 1.95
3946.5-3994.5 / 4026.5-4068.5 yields 1.42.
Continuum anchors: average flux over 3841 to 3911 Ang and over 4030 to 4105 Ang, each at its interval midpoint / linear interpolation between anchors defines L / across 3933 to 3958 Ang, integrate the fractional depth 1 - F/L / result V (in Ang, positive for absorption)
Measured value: 3.9 Ang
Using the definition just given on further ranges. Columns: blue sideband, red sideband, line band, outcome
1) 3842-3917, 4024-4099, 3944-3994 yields 5.0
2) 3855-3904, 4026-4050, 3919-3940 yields 7.3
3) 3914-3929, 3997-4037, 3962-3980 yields 6.9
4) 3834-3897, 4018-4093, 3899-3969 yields 8.2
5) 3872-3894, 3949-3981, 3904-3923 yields -4.3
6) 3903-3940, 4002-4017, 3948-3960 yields -0.8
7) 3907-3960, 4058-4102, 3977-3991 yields -2.9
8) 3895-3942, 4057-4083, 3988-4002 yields -3.9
